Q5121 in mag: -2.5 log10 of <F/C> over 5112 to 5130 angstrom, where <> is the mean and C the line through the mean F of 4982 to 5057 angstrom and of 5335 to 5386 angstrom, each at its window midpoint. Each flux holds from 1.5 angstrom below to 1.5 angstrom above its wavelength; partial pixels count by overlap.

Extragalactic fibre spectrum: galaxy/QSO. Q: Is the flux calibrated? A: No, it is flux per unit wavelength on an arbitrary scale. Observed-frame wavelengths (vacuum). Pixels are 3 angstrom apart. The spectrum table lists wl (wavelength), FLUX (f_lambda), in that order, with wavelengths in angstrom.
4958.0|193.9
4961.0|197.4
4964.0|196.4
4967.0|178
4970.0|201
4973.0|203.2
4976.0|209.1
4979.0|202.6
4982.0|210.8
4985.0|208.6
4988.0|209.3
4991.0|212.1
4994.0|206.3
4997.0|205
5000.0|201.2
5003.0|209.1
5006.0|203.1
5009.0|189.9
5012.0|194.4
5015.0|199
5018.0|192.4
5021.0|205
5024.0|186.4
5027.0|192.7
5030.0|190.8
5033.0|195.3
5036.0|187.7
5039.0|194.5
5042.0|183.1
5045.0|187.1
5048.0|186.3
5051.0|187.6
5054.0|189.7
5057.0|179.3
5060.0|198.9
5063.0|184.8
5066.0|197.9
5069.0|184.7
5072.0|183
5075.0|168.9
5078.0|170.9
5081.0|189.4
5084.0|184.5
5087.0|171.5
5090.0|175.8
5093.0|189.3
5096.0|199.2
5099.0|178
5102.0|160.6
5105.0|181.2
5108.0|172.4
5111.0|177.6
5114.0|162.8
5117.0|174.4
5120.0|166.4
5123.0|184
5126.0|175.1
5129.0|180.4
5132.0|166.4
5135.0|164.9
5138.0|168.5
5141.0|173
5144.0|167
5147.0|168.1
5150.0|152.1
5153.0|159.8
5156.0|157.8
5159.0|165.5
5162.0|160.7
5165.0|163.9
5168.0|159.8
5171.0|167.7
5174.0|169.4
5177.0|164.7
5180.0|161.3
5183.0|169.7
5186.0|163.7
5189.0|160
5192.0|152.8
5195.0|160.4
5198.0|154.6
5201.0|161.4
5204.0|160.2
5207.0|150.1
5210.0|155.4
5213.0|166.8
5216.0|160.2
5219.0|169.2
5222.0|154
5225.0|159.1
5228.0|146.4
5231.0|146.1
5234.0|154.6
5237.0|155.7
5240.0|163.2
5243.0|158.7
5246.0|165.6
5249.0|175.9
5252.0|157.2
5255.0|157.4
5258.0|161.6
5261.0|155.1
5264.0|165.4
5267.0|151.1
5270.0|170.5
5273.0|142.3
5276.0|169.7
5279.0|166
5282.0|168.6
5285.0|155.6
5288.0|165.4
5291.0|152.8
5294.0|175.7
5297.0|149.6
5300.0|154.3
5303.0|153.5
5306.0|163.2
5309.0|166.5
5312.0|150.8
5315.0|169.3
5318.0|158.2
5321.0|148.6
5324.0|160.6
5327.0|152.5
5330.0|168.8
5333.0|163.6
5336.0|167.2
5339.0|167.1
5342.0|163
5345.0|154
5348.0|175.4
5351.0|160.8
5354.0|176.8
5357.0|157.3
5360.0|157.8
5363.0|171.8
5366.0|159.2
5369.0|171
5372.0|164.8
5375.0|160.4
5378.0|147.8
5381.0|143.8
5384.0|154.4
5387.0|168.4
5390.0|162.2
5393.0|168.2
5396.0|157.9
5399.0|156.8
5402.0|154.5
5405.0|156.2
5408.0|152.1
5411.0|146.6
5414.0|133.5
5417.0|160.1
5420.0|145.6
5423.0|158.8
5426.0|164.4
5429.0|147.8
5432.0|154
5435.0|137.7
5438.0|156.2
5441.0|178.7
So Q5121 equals 0.07 mag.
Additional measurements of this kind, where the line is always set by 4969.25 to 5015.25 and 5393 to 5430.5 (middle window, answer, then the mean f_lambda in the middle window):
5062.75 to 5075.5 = 0.057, 185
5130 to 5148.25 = 0.111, 168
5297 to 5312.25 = 0.060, 157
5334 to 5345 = -0.012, 164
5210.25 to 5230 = 0.117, 159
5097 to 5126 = 0.097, 174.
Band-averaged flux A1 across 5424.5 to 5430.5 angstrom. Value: 156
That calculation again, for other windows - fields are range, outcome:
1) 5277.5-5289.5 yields 164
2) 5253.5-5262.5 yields 158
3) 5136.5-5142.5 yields 171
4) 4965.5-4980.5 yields 199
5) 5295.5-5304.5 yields 152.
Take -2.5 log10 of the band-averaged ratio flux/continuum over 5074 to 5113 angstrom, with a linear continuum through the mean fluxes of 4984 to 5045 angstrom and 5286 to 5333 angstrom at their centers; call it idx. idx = 0.055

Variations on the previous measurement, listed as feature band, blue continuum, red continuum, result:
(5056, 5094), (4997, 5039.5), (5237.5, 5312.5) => 0.03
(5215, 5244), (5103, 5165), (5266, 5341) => 0.05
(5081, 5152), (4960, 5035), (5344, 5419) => 0.08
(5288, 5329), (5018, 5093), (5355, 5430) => 0.04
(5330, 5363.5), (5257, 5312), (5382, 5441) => -0.05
